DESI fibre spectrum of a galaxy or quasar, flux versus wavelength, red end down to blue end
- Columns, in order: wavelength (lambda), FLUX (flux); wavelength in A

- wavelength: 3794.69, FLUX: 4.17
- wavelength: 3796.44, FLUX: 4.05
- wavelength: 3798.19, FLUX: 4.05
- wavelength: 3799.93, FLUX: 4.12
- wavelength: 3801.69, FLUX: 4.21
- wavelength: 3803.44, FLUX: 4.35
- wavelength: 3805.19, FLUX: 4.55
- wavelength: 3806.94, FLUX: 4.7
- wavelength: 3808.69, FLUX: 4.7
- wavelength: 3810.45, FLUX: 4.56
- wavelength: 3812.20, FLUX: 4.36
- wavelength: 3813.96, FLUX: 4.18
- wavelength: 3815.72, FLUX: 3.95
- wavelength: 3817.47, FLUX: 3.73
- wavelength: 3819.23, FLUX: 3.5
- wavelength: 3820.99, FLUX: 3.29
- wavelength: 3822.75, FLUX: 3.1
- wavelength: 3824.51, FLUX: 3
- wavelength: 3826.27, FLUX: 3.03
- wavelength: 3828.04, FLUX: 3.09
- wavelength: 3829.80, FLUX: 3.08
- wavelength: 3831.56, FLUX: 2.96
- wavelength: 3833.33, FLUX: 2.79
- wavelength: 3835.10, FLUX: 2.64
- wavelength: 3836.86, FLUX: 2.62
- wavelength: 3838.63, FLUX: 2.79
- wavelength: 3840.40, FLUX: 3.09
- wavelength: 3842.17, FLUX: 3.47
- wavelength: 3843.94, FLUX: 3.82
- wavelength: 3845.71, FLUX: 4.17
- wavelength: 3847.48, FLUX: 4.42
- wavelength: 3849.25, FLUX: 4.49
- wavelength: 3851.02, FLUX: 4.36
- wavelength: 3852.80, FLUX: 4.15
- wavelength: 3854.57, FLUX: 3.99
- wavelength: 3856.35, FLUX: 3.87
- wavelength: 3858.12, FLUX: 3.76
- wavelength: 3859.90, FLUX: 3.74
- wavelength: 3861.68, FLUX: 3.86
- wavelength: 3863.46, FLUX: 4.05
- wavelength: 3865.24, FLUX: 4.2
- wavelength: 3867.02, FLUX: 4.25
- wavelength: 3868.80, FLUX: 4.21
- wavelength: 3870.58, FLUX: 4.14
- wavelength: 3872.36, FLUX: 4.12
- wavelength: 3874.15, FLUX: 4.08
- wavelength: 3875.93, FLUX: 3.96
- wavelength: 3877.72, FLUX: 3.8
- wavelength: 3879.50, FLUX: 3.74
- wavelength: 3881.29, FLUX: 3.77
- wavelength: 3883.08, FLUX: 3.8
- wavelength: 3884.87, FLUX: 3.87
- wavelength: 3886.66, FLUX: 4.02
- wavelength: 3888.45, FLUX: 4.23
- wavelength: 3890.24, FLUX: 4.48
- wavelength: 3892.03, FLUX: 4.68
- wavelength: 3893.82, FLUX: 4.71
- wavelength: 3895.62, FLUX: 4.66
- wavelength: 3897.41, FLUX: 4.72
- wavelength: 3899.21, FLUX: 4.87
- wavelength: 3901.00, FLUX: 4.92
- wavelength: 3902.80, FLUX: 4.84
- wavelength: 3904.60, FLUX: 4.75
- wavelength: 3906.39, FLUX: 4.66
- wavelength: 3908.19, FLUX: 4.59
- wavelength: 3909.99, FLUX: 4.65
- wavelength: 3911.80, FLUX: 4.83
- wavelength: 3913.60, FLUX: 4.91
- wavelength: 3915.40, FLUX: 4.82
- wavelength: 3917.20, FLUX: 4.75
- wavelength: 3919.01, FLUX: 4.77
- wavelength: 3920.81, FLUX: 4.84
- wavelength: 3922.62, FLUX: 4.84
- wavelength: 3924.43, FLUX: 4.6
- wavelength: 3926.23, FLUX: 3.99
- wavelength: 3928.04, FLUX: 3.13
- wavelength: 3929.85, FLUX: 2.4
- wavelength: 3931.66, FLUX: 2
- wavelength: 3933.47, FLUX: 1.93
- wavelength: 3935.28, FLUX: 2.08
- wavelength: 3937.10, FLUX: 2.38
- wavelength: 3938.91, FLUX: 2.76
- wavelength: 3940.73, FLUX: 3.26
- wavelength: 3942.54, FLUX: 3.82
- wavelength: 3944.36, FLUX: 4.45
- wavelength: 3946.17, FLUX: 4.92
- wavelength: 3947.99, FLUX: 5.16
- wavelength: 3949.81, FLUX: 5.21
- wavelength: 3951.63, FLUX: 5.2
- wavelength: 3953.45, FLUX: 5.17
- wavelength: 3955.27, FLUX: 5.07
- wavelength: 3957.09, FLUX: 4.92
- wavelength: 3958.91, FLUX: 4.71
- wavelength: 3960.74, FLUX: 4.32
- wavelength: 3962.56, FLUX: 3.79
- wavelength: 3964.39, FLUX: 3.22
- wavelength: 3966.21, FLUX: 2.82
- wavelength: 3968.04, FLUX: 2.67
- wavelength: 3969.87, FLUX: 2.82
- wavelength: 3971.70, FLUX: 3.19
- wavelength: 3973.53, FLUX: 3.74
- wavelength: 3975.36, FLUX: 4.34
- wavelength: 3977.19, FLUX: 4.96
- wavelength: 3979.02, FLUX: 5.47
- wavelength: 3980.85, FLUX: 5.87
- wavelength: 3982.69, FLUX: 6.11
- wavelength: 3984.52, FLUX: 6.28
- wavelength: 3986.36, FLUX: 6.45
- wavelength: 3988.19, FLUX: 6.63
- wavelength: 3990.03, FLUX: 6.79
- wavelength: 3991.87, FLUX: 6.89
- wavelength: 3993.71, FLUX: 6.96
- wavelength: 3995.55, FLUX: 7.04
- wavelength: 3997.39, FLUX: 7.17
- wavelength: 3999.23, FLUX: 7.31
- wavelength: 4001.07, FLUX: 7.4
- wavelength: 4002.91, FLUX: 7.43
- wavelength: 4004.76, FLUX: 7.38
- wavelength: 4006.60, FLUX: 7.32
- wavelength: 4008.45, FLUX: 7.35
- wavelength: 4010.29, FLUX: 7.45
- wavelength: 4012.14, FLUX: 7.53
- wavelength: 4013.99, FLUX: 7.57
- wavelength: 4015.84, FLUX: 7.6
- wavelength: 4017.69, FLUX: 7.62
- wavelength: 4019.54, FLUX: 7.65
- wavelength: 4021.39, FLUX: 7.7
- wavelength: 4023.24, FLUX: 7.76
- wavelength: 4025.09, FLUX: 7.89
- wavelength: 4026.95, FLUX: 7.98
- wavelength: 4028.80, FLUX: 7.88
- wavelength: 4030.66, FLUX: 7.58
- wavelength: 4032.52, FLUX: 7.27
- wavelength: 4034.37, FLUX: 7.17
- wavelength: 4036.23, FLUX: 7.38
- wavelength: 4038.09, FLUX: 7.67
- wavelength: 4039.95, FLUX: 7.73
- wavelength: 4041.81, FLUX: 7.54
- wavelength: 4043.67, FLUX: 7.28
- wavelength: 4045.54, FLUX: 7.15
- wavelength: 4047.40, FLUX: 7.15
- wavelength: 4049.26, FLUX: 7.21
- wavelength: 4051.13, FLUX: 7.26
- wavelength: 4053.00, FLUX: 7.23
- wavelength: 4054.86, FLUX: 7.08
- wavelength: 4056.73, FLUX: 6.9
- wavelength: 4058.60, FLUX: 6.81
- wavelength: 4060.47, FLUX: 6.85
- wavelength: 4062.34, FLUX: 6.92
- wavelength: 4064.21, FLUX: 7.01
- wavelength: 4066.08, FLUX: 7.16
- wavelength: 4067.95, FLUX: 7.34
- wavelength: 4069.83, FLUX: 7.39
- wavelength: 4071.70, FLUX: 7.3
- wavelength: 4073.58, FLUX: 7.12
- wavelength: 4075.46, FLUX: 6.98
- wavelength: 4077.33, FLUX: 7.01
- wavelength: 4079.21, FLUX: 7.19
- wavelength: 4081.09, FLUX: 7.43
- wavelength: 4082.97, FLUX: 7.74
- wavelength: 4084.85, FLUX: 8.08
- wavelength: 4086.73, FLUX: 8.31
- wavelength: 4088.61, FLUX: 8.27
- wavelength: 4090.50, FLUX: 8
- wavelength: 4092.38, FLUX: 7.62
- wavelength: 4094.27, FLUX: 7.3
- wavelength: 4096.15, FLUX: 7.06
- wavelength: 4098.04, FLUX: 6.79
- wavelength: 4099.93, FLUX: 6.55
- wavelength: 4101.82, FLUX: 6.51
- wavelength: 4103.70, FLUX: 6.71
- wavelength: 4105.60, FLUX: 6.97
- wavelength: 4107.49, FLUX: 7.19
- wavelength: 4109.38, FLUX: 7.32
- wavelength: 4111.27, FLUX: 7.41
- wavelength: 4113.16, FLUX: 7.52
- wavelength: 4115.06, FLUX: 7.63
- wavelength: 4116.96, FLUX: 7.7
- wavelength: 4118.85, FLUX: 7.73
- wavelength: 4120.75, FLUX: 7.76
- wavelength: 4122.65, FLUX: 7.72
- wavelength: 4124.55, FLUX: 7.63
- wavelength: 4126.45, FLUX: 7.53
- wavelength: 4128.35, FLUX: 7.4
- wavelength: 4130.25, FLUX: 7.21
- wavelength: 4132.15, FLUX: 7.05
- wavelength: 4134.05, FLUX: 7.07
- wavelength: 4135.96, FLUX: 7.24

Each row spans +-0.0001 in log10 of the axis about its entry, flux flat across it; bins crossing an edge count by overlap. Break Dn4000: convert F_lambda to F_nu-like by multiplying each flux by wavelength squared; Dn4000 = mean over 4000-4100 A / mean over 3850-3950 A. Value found 1.9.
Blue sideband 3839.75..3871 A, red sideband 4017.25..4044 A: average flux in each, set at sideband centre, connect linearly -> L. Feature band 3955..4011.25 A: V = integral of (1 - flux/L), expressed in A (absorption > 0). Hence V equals 9.1 A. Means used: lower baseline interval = 4.01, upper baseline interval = 7.62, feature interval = 5.62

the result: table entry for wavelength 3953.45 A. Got 5.17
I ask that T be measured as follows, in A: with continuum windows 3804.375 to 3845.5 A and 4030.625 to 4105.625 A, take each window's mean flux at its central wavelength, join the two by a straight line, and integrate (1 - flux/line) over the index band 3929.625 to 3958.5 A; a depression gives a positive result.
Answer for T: 8.3 A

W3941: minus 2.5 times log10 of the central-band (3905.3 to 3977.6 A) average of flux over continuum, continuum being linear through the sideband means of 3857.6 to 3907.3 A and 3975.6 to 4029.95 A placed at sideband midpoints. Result 0.354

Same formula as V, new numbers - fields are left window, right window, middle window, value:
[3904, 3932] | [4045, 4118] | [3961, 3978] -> 5.6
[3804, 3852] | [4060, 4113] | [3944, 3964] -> 2.3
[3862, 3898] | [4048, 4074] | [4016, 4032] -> -3.0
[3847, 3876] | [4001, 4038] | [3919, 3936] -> 6.5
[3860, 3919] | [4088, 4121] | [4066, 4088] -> -1.6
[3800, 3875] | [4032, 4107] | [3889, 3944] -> 9.3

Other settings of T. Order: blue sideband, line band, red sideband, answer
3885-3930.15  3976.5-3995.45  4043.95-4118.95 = -1.72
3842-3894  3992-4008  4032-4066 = -2.22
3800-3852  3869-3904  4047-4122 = 1.97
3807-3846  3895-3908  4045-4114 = -0.52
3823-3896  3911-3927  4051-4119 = -0.01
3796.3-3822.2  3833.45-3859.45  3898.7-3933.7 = 3.30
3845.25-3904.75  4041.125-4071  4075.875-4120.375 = -1.53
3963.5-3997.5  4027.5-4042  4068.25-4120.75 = -3.05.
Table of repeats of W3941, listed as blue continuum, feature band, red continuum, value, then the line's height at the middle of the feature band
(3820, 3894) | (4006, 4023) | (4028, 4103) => -0.17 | 6.43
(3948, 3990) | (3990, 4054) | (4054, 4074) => -0.23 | 6.04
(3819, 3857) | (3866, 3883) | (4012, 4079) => 0.03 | 4.13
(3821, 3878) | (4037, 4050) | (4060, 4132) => -0.13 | 6.56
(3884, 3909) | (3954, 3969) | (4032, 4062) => 0.39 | 5.72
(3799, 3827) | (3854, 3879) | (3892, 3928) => 0.09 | 4.36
